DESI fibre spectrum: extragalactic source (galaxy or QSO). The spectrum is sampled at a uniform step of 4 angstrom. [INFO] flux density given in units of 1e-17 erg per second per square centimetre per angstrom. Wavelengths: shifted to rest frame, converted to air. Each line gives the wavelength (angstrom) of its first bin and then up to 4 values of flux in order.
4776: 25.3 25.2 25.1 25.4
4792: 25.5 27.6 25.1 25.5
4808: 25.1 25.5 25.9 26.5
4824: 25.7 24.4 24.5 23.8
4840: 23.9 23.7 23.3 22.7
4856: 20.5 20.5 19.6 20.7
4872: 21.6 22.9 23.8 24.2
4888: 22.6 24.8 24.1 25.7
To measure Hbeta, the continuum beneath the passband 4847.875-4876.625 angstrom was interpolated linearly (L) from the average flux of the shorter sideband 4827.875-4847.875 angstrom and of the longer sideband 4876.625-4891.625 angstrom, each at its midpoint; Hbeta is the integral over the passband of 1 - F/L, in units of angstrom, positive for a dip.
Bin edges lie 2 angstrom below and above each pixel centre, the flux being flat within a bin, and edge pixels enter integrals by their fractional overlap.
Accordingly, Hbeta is 3.0 angstrom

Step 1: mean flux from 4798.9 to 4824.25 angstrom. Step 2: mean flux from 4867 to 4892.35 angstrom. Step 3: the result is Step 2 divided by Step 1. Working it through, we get 0.89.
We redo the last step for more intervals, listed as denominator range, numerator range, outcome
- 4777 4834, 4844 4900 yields 0.89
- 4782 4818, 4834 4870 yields 0.86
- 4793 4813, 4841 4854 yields 0.90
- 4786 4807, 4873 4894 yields 0.91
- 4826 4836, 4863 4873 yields 0.85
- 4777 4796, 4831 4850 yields 0.93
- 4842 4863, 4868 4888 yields 1.04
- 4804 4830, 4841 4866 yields 0.85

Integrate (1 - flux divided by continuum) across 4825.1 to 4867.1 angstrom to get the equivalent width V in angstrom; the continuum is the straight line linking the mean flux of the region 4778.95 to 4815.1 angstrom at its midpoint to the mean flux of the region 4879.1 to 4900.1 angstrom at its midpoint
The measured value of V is 3.55 angstrom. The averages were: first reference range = 25.6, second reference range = 24.1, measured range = 22.7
